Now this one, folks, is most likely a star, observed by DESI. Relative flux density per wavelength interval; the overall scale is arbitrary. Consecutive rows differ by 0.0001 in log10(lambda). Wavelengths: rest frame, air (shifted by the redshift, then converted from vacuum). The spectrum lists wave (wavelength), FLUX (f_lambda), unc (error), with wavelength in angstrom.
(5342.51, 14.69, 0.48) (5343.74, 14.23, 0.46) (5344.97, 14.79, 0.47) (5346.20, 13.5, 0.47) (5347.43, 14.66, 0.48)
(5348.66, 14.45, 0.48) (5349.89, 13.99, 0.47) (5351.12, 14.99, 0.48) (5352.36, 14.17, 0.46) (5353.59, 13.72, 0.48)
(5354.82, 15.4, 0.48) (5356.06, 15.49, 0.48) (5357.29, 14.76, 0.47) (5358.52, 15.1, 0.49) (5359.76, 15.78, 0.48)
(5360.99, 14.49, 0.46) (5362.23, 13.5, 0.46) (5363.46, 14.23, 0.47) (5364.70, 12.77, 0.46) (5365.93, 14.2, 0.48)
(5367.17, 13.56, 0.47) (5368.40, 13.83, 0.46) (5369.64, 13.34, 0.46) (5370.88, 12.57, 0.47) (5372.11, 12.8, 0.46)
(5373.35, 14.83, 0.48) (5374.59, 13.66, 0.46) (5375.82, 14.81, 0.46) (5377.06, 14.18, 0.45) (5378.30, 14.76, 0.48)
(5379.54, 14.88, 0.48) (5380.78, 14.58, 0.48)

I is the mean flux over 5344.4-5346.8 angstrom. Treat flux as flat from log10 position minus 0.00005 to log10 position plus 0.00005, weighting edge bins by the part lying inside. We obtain 14.1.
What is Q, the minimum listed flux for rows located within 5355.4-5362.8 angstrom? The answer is 13.5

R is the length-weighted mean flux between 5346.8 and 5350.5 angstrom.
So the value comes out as 14.4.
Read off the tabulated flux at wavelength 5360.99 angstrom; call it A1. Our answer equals 14.49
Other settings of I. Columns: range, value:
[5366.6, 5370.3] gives 13.6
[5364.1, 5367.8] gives 13.5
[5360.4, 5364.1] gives 14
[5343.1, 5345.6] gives 14.5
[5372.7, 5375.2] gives 14.2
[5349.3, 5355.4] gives 14.4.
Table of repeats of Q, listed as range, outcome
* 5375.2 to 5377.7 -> 14.18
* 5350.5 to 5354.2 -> 13.72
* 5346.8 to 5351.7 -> 13.99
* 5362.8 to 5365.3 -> 12.77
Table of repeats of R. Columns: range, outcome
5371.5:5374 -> 13.8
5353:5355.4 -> 14.6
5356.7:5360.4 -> 15.2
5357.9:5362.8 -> 14.7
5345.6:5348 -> 14.1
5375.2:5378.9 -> 14.6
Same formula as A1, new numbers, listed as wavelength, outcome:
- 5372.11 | 12.8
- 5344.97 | 14.79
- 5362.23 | 13.5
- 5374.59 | 13.66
